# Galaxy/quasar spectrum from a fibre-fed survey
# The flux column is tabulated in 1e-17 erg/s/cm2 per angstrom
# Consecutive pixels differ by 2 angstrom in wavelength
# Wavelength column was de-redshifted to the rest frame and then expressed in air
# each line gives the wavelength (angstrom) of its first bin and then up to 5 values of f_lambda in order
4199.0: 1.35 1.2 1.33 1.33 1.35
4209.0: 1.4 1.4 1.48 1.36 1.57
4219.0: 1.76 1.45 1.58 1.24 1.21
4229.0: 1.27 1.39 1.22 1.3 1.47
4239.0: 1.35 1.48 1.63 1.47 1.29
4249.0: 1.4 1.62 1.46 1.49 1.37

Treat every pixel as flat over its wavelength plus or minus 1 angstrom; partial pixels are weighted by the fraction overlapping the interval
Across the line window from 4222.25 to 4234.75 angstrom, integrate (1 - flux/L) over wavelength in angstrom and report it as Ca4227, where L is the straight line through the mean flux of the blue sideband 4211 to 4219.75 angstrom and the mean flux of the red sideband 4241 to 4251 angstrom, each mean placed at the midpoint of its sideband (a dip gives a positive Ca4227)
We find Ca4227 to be 1.6 angstrom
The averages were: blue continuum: 1.52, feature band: 1.31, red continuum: 1.47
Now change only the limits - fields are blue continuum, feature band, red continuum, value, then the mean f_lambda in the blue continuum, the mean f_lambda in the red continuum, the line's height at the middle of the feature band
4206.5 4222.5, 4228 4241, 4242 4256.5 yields 1.17 angstrom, 1.48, 1.48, 1.48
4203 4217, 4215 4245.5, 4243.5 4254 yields 0.09 angstrom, 1.4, 1.46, 1.43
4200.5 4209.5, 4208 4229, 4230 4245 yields -1.19 angstrom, 1.32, 1.41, 1.36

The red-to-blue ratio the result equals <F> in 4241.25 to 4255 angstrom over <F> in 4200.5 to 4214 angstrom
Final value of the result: 1.1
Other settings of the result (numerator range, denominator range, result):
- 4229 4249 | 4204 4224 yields 0.95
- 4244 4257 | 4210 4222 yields 0.96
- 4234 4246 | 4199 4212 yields 1.09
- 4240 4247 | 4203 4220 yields 1.03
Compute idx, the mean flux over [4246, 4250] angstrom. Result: 1.34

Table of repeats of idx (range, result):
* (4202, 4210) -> 1.35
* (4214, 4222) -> 1.54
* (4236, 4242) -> 1.43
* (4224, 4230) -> 1.24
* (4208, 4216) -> 1.41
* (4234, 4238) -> 1.39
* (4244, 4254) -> 1.45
